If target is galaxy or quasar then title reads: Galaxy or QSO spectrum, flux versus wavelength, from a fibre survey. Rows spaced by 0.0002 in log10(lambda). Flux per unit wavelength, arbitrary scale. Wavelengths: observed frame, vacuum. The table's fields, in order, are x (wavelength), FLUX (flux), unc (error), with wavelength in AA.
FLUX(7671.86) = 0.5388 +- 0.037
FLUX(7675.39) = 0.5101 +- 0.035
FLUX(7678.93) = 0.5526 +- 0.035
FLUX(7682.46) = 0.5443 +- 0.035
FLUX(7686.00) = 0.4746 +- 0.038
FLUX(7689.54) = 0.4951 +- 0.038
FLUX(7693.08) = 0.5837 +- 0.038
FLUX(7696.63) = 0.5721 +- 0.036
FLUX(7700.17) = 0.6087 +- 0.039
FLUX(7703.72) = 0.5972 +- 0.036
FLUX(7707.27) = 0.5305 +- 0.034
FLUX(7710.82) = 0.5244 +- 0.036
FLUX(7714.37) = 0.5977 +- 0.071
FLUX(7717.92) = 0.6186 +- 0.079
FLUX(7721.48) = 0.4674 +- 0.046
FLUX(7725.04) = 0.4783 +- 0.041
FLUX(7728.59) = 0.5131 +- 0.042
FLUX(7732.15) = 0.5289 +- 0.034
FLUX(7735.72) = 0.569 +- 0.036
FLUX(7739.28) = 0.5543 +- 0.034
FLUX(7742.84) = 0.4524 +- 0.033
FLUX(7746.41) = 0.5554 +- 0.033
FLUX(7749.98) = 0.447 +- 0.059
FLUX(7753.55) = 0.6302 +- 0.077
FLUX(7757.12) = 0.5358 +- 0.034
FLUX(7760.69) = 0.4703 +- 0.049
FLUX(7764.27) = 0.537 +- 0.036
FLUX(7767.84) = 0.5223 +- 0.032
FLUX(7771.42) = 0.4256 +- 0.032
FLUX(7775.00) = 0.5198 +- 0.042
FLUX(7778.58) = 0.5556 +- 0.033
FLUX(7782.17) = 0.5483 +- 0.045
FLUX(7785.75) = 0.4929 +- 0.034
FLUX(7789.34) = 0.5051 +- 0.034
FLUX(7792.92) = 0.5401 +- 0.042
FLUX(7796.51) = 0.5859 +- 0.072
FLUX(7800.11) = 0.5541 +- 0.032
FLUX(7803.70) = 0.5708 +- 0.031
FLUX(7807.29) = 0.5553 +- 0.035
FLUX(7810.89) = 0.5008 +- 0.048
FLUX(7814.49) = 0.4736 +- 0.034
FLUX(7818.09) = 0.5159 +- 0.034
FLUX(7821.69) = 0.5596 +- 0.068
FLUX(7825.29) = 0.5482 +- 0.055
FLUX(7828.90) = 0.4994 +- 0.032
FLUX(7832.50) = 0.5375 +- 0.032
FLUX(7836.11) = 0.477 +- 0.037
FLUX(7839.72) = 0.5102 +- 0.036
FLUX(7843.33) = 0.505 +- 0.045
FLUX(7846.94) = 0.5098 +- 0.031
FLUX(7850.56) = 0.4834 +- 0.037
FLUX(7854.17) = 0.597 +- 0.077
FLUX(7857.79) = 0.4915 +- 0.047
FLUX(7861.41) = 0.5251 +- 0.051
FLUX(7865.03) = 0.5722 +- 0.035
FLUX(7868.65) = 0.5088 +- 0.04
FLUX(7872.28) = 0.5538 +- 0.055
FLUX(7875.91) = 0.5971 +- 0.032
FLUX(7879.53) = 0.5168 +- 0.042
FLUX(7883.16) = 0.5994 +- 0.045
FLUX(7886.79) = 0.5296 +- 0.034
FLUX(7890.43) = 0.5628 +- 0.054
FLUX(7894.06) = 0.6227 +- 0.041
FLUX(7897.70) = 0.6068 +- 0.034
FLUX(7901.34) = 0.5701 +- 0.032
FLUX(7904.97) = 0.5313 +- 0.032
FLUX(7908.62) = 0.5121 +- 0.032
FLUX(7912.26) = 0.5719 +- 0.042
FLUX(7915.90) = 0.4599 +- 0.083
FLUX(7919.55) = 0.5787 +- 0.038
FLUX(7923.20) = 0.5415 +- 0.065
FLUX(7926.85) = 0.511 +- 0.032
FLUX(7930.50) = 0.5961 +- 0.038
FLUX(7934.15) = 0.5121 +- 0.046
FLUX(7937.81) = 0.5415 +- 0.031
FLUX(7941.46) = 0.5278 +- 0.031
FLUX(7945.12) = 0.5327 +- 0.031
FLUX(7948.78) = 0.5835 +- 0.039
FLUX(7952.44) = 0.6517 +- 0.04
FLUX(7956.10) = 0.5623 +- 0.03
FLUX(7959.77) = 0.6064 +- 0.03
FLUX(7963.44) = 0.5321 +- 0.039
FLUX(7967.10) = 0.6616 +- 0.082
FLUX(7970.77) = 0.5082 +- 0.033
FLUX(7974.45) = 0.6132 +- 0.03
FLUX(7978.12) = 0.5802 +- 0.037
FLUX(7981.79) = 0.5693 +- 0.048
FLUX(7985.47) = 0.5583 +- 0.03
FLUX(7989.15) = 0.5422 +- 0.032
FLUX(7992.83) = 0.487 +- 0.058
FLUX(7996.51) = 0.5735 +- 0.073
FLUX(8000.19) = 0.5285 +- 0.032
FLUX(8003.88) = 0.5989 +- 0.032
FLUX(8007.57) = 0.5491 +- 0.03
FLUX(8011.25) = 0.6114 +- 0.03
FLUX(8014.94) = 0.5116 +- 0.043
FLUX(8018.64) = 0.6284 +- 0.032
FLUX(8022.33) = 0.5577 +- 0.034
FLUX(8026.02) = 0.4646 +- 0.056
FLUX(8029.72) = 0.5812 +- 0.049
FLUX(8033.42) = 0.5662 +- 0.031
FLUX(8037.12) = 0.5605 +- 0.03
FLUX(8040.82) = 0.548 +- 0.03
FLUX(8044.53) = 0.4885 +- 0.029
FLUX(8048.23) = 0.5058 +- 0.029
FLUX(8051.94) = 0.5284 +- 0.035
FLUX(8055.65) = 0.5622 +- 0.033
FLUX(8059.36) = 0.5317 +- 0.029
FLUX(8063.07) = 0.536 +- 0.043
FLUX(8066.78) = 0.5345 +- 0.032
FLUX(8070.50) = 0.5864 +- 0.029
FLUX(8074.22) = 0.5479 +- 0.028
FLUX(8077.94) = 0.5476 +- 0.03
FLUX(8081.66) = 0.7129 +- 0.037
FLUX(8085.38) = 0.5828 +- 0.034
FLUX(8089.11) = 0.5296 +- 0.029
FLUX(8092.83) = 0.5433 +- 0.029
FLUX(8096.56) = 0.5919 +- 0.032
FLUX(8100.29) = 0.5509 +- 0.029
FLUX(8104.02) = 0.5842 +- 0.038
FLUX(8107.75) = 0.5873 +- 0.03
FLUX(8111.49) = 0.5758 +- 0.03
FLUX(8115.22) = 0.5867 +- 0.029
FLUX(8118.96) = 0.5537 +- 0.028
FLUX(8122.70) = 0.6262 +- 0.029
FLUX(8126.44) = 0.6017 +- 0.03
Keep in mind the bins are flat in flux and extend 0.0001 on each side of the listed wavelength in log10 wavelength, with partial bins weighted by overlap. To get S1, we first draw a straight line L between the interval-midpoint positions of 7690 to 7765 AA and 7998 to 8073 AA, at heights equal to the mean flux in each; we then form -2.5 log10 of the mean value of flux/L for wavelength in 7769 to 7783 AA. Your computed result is 0.07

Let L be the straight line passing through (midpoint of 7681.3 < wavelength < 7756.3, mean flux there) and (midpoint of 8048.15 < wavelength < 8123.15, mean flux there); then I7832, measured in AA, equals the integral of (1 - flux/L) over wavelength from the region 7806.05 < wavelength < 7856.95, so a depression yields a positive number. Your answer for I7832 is 2.8 AA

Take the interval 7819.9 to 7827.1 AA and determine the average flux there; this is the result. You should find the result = 0.554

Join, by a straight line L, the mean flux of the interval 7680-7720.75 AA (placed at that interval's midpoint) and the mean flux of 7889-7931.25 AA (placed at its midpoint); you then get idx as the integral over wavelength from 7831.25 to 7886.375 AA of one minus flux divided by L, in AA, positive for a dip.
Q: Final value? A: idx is 2.2 AA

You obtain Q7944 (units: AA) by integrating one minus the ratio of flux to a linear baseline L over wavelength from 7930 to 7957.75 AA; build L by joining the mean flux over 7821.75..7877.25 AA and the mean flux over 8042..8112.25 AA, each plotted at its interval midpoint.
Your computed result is -1.08 AA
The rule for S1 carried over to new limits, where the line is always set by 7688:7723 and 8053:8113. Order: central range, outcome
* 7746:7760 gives 0.052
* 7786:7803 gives 0.038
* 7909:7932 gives 0.048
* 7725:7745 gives 0.083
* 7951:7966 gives -0.046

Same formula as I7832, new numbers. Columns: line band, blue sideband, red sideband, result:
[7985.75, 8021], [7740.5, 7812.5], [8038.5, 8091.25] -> -0.8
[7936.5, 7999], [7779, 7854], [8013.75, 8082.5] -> -2.8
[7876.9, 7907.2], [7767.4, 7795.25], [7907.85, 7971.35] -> -1.3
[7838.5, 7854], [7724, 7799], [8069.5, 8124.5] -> 0.7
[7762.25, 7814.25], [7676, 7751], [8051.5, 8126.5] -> 1.5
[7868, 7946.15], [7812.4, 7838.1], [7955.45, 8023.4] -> -1.3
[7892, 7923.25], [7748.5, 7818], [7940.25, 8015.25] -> -0.2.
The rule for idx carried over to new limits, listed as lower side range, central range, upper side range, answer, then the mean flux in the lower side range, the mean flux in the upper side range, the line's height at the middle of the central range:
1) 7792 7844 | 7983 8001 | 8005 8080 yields 0.1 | 0.529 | 0.548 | 0.544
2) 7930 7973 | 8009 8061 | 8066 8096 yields 2.4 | 0.568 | 0.575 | 0.572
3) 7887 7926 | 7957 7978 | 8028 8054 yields -1.4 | 0.553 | 0.54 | 0.547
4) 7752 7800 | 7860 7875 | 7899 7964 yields 0.0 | 0.529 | 0.552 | 0.542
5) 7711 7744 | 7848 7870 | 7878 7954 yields 0.8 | 0.532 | 0.555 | 0.548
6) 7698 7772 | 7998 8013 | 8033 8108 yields -0.5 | 0.534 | 0.558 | 0.553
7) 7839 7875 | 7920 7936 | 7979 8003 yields -0.2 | 0.528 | 0.547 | 0.538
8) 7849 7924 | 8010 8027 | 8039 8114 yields 0.0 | 0.55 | 0.559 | 0.556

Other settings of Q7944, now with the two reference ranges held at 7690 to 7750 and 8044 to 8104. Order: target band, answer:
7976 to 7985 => -0.3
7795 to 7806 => -0.5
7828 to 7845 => 1.3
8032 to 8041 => -0.1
